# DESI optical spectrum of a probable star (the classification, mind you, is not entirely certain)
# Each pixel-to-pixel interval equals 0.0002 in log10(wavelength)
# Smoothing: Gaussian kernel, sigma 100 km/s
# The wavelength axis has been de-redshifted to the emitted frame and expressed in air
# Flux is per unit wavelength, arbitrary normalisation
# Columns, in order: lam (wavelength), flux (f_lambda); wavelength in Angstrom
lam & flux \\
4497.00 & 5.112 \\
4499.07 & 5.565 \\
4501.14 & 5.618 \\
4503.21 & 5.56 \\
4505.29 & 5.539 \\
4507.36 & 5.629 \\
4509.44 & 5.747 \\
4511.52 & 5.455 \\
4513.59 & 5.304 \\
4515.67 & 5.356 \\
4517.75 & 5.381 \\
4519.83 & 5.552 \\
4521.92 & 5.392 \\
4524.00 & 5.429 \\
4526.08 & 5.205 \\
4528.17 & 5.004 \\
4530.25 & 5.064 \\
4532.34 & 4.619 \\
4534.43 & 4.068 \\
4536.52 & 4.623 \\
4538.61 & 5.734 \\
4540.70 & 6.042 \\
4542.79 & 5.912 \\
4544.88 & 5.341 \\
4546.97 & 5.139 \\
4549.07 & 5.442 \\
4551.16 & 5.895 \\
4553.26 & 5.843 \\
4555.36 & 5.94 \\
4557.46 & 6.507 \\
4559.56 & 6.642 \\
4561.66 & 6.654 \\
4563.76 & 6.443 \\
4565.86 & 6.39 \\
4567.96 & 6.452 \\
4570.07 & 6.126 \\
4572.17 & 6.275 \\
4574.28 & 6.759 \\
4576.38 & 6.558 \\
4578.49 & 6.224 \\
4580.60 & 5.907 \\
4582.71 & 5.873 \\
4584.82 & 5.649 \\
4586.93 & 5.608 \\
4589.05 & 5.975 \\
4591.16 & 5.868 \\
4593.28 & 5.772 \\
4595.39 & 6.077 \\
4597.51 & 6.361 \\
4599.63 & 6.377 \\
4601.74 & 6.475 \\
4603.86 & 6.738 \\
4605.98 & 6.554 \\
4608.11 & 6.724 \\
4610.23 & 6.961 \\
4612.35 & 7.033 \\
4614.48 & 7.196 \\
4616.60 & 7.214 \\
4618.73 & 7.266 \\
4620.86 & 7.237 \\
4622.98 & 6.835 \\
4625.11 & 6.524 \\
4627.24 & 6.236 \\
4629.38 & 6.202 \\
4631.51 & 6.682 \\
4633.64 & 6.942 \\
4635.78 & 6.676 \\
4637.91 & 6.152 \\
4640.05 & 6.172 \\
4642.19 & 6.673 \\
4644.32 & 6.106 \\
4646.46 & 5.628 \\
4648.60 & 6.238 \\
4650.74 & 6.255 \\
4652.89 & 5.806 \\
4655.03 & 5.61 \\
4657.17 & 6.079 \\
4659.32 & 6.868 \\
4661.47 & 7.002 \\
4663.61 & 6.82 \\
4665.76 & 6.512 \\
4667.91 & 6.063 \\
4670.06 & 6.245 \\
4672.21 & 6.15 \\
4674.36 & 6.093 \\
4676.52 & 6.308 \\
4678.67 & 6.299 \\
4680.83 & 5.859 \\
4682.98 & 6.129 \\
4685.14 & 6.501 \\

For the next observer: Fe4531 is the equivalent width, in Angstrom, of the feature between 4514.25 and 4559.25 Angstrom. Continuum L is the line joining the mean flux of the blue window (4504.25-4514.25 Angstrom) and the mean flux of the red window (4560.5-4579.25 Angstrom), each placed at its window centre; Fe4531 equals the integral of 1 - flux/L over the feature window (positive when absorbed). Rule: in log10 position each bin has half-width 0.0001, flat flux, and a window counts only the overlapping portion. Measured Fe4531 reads 4.0 Angstrom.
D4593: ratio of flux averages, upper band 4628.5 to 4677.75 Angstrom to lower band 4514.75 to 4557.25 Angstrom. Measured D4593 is 1.18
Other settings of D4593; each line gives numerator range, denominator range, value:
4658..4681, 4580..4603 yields 1.07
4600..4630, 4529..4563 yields 1.21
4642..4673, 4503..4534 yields 1.18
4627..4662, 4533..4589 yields 1.07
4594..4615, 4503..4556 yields 1.23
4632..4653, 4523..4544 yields 1.22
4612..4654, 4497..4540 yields 1.24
